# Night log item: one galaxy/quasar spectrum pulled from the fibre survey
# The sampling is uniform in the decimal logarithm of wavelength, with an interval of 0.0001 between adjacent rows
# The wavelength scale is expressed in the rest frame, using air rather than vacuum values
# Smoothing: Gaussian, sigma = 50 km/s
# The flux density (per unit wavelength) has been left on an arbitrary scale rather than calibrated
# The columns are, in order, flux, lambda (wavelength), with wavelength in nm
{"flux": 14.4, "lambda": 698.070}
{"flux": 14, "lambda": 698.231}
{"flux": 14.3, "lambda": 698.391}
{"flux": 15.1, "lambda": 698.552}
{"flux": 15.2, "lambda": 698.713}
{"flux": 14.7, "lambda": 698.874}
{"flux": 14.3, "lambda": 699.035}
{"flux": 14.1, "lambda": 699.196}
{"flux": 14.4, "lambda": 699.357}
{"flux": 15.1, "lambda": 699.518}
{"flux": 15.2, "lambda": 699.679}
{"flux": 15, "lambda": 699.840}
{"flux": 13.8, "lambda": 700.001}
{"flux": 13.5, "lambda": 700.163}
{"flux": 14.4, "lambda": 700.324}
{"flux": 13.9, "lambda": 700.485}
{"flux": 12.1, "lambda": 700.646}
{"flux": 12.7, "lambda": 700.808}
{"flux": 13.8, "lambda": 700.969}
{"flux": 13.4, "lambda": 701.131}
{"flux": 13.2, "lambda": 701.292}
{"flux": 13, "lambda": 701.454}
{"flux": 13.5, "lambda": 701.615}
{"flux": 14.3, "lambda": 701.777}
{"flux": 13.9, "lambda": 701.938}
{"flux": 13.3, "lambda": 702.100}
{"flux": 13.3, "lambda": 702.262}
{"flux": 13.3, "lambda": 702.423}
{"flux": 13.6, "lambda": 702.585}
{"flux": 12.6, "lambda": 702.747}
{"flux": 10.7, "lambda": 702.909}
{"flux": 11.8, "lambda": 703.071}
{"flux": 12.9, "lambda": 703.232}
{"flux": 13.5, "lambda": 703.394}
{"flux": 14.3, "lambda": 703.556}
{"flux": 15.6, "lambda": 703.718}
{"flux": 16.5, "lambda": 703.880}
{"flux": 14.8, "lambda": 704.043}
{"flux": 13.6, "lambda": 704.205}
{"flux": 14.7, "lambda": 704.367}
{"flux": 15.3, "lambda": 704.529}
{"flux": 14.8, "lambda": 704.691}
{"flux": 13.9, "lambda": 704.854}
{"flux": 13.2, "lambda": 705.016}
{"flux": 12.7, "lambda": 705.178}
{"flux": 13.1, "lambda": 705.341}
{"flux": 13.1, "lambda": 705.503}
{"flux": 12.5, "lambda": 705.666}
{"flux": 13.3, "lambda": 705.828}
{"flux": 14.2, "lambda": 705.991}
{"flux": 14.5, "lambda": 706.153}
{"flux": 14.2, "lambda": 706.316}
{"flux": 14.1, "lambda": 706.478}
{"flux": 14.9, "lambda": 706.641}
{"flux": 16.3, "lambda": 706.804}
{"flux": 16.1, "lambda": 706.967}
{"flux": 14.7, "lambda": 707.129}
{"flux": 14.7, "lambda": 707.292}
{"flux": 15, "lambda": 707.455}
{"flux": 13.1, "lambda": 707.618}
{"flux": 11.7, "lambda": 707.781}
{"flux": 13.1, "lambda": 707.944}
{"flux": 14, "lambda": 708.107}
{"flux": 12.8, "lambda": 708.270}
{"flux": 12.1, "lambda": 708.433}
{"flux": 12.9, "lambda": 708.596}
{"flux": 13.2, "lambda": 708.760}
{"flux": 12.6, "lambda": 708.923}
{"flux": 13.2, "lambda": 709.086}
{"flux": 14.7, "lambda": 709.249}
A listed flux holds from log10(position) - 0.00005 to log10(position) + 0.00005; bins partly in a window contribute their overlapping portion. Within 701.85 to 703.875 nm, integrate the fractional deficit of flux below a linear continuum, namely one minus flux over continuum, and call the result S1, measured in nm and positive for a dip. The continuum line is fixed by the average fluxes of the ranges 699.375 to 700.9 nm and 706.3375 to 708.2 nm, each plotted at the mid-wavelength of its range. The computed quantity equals 0.11 nm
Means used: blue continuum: 14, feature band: 13.4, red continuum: 14.3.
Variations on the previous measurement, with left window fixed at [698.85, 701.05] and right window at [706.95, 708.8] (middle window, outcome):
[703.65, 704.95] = -0.10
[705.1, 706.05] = 0.04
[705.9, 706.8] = -0.06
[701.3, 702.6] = 0.04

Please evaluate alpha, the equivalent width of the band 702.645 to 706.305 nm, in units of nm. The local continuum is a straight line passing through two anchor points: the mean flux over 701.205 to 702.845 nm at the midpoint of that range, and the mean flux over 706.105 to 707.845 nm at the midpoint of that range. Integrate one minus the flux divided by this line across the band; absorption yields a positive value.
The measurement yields 0.06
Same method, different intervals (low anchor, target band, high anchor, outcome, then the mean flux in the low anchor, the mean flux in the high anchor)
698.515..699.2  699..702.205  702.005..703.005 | -0.010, 14.7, 12.8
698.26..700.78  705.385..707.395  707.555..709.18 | -0.179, 14.3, 12.9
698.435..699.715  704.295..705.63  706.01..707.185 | 0.099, 14.7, 14.9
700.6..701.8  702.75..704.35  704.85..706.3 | -0.049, 13.2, 13.4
